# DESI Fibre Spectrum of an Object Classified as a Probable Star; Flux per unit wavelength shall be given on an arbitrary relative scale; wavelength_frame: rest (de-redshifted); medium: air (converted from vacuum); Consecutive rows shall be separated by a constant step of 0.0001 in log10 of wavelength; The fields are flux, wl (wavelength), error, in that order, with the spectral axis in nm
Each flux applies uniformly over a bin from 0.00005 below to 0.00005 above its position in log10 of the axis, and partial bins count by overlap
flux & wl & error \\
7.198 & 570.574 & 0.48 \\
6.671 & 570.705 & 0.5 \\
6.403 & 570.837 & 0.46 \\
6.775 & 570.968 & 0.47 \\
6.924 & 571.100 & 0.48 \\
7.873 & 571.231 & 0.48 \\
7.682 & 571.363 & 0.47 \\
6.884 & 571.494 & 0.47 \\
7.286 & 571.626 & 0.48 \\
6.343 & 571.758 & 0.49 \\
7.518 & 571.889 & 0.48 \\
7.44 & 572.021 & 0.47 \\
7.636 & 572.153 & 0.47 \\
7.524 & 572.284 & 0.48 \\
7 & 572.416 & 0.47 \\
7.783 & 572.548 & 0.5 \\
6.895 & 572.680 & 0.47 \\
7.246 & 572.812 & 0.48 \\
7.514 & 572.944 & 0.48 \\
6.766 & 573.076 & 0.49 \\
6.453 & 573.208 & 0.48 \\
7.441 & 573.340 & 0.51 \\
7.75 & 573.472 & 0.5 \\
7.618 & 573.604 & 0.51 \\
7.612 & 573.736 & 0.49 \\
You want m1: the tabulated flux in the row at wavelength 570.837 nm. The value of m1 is 6.403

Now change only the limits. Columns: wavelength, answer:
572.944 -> 7.514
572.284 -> 7.524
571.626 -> 7.286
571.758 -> 6.343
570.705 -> 6.671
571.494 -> 6.884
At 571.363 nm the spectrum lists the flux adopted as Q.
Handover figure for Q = 7.682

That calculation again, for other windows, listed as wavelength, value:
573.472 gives 7.75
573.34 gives 7.441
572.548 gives 7.783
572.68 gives 6.895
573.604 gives 7.618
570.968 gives 6.775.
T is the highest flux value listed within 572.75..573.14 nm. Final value 7.514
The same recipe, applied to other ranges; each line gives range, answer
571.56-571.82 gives 7.286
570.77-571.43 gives 7.873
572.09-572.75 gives 7.783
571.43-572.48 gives 7.636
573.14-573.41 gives 7.441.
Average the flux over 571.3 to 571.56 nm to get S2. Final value 7.29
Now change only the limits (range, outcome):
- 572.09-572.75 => 7.37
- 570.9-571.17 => 6.87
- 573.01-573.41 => 6.9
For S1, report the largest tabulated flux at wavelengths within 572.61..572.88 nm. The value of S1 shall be 7.246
